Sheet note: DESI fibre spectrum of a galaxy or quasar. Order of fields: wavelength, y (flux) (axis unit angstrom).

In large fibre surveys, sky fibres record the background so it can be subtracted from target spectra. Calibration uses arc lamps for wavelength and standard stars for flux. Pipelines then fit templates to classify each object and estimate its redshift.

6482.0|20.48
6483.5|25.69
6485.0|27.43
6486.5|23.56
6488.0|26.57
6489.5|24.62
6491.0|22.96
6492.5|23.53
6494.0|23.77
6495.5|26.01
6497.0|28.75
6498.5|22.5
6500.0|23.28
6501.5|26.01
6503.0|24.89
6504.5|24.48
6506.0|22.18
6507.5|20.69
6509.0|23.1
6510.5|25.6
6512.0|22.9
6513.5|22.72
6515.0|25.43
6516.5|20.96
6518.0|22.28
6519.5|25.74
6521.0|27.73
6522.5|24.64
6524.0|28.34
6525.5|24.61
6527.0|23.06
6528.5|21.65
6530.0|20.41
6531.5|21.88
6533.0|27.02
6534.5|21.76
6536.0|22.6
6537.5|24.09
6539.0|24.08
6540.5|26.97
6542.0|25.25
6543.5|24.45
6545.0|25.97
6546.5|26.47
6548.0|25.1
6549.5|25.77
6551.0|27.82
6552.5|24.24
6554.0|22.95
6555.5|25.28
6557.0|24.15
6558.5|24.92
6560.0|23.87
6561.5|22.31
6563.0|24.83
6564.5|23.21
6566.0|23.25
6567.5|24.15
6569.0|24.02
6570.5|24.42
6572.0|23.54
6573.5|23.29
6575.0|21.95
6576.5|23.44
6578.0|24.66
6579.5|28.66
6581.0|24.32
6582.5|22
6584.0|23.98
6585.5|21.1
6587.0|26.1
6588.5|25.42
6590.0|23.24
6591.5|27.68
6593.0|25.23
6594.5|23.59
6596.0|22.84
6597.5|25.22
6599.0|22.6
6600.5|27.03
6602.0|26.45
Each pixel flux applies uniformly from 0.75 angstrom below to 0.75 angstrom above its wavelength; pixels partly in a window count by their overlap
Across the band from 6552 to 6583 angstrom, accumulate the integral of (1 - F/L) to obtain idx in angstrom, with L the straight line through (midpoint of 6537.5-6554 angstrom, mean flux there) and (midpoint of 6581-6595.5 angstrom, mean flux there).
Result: 1.03 angstrom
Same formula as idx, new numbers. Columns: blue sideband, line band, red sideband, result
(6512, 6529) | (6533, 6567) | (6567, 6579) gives -0.82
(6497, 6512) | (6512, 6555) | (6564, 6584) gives -0.94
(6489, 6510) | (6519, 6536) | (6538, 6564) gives 0.26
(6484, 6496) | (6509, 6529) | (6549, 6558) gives 0.50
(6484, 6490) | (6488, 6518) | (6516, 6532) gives 1.08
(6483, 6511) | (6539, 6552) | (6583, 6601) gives -0.73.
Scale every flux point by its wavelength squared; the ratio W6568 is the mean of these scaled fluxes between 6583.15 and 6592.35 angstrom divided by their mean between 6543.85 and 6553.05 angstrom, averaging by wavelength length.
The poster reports 0.96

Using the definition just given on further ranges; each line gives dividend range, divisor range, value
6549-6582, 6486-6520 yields 1.03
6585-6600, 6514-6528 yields 1.01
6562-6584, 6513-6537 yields 1.02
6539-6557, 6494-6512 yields 1.06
